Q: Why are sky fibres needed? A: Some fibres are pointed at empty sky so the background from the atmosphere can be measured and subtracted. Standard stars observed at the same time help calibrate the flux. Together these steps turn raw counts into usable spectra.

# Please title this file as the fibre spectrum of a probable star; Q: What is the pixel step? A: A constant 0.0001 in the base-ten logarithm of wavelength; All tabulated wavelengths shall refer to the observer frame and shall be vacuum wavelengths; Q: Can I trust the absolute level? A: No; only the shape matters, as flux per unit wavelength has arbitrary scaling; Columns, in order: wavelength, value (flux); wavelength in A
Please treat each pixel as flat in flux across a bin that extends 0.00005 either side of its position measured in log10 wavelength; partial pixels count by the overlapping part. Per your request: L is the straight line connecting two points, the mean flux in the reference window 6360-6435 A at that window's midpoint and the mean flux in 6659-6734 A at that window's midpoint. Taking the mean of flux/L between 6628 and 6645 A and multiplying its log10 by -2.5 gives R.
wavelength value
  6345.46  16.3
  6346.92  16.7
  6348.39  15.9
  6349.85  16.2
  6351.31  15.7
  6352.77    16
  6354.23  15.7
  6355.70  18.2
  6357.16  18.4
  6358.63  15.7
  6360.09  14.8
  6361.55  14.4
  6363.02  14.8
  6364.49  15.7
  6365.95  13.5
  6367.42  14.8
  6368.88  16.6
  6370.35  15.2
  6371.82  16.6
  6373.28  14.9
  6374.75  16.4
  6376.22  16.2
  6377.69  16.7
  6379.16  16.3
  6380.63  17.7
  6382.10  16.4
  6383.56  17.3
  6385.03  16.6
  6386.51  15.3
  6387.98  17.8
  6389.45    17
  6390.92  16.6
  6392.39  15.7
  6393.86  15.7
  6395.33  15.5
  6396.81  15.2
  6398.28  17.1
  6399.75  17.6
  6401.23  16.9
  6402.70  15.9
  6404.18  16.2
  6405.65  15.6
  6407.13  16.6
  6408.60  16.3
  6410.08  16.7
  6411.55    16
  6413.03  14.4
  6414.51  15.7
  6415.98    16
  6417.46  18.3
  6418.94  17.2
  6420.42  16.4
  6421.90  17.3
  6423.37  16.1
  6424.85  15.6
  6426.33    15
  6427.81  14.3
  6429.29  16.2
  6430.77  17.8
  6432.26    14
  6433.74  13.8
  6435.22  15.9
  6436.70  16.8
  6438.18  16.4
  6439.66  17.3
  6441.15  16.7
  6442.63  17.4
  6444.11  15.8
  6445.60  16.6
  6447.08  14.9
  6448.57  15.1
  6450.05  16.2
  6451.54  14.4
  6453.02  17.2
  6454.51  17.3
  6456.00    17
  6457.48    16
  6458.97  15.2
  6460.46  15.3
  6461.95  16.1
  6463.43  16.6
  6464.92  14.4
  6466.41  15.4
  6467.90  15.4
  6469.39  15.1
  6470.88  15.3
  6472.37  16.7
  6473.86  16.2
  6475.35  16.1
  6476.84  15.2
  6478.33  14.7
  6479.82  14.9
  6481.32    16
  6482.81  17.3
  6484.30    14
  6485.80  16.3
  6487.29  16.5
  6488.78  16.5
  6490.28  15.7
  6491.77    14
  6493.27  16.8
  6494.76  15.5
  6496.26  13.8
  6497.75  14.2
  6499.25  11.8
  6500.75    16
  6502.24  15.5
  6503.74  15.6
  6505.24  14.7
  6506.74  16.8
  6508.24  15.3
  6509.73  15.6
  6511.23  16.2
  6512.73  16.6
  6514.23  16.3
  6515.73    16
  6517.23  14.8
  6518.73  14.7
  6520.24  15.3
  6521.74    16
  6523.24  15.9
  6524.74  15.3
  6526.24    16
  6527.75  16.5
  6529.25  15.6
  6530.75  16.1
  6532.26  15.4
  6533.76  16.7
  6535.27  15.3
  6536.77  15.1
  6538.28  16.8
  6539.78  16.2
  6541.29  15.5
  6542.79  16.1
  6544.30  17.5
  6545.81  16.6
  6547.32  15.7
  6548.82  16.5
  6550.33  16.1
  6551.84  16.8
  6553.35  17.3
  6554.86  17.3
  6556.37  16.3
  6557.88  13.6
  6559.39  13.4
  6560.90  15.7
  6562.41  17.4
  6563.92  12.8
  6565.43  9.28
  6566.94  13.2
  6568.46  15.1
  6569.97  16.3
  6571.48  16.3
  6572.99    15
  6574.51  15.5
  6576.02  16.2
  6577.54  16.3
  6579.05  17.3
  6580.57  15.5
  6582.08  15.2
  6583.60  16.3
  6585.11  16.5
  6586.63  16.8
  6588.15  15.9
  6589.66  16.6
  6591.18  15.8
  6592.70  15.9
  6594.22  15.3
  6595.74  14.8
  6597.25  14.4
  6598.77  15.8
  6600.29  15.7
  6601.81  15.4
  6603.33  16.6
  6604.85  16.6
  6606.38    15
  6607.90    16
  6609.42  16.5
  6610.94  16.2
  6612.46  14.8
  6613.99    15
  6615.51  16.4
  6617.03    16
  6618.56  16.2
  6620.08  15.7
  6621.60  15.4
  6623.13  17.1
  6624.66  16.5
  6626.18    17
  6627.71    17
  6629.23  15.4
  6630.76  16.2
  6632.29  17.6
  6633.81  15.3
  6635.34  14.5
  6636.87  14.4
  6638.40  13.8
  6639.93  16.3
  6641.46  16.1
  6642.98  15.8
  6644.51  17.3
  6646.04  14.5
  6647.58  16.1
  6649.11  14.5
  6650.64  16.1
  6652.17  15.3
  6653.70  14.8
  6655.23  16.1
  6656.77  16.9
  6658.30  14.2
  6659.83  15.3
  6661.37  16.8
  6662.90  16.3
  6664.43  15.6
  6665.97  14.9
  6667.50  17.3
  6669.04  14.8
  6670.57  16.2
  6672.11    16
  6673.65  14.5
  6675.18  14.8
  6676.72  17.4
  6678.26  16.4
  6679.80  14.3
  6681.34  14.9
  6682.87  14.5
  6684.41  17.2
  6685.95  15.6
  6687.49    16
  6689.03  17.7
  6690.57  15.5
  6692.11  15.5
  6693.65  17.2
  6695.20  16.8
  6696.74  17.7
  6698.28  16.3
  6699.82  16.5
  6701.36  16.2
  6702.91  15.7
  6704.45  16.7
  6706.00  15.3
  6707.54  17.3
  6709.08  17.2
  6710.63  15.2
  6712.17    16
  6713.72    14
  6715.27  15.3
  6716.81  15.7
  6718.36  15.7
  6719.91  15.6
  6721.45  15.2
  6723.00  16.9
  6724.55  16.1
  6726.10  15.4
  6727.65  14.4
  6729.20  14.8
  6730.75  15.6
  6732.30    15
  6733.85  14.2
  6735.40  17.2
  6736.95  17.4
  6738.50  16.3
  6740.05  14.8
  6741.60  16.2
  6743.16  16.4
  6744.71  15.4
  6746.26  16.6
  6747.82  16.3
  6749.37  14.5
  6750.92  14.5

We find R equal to 0.01 mag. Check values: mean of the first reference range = 16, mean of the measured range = 15.7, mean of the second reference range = 15.8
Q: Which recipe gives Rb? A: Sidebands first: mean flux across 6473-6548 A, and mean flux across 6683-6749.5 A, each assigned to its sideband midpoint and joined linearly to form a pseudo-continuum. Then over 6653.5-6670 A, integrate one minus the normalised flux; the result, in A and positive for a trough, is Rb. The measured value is 0.1 A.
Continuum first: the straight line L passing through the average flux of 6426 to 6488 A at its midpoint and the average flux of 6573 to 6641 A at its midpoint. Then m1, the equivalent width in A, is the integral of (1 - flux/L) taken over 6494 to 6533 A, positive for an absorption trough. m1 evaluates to 0.99 A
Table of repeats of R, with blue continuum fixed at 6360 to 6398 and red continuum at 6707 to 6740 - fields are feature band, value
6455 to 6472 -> 0.015 mag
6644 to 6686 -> 0.006 mag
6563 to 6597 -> 0.031 mag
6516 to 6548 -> -0.001 mag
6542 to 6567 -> 0.026 mag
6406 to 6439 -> -0.008 mag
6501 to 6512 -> 0.011 mag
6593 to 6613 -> 0.010 mag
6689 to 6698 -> -0.060 mag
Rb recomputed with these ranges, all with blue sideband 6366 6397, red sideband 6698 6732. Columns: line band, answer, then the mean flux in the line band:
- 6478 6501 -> 1.1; 15.2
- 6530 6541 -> 0.0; 15.9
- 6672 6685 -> 0.2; 15.5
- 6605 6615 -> 0.1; 15.7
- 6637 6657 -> 0.3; 15.6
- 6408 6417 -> 0.1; 15.9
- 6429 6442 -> 0.0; 16.1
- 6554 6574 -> 1.5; 14.8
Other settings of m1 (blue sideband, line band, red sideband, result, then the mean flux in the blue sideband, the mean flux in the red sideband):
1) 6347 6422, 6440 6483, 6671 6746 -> 0.6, 16.2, 15.9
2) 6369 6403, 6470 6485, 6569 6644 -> 0.5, 16.4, 15.9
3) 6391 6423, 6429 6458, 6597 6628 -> 0.2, 16.3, 16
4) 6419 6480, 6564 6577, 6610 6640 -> 1.1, 15.9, 15.8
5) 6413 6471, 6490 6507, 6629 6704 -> 1.0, 16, 15.8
